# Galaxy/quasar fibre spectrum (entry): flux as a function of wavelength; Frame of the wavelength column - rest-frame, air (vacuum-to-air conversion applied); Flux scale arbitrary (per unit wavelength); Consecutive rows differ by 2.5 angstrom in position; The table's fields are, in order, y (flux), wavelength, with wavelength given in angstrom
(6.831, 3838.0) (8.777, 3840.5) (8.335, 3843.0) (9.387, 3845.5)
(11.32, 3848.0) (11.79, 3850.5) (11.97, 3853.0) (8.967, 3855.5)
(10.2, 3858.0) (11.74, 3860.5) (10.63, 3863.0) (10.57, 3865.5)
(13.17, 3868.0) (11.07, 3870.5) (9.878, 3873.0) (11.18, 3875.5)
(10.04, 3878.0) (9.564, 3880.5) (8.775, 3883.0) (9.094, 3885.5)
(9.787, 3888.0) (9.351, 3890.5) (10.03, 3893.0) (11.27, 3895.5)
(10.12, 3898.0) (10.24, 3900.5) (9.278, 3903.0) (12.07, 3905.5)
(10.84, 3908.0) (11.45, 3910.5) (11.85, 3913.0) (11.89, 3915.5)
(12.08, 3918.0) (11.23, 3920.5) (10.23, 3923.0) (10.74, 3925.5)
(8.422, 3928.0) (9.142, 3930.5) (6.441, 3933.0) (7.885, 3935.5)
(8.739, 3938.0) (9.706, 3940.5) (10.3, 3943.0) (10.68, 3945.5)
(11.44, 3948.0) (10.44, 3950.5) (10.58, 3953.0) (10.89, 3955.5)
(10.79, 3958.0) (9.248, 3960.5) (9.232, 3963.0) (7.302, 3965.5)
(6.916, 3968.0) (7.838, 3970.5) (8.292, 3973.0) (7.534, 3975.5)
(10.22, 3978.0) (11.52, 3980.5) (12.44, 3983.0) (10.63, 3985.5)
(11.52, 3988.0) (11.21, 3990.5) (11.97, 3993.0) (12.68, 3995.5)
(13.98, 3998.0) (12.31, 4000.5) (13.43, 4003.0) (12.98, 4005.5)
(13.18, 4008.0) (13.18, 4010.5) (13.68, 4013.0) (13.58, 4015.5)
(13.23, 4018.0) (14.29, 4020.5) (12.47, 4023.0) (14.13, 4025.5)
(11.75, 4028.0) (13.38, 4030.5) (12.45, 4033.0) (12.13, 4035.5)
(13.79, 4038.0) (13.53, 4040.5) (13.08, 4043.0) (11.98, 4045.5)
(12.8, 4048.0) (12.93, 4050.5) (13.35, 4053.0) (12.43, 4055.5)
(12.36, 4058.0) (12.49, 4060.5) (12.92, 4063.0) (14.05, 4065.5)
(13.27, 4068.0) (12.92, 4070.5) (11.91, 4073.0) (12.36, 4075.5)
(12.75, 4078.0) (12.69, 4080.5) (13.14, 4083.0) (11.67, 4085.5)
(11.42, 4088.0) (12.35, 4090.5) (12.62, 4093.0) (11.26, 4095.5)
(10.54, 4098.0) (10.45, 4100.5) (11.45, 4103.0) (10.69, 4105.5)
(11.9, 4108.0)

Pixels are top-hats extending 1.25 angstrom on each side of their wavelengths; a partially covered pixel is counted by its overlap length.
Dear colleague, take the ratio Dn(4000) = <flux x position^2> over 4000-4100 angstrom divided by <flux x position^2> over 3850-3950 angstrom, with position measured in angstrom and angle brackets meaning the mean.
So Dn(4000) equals 1.3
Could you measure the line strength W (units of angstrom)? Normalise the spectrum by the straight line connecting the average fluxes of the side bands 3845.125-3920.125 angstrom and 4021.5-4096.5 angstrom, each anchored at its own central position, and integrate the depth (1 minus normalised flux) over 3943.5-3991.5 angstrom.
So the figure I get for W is 7.1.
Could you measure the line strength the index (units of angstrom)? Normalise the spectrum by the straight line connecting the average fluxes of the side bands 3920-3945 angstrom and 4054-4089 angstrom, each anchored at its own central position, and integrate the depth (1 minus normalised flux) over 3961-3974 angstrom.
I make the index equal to 2.73 angstrom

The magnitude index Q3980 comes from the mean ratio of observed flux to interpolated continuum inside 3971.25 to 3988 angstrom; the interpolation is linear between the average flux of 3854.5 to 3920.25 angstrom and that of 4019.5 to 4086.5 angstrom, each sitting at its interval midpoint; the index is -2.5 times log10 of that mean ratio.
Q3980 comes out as 0.17 mag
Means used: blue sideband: 10.6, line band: 10.1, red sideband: 12.9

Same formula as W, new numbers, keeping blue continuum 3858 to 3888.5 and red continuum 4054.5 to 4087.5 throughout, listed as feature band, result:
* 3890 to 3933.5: 1.72 angstrom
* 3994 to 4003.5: -0.95 angstrom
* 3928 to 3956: 4.16 angstrom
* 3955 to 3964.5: 1.27 angstrom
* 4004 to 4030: -2.57 angstrom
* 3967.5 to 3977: 3.12 angstrom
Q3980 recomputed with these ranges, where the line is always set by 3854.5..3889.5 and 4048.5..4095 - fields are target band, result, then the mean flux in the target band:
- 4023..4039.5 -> -0.07 mag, 12.9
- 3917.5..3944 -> 0.16 mag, 9.46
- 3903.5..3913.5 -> -0.06 mag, 11.4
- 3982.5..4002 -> -0.03 mag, 12.1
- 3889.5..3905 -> 0.05 mag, 10.2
